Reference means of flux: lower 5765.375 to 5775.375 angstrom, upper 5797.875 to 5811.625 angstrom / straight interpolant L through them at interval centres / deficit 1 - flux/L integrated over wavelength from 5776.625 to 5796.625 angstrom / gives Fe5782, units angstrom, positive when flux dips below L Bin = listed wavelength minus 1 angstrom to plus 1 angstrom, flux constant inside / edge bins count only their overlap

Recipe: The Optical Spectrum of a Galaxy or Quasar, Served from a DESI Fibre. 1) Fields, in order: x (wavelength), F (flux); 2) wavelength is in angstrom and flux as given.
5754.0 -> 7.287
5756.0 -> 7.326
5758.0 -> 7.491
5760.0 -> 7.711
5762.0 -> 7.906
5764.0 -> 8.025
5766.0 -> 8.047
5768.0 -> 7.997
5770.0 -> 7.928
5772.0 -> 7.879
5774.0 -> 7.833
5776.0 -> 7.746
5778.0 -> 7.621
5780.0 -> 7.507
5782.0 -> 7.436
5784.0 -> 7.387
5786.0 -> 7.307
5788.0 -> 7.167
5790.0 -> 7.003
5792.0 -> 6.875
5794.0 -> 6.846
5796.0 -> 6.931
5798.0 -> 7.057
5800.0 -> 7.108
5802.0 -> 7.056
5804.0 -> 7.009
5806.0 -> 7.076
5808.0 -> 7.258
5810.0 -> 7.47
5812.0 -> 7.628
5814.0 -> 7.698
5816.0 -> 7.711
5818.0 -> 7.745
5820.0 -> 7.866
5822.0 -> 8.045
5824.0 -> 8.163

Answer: 0.9 angstrom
